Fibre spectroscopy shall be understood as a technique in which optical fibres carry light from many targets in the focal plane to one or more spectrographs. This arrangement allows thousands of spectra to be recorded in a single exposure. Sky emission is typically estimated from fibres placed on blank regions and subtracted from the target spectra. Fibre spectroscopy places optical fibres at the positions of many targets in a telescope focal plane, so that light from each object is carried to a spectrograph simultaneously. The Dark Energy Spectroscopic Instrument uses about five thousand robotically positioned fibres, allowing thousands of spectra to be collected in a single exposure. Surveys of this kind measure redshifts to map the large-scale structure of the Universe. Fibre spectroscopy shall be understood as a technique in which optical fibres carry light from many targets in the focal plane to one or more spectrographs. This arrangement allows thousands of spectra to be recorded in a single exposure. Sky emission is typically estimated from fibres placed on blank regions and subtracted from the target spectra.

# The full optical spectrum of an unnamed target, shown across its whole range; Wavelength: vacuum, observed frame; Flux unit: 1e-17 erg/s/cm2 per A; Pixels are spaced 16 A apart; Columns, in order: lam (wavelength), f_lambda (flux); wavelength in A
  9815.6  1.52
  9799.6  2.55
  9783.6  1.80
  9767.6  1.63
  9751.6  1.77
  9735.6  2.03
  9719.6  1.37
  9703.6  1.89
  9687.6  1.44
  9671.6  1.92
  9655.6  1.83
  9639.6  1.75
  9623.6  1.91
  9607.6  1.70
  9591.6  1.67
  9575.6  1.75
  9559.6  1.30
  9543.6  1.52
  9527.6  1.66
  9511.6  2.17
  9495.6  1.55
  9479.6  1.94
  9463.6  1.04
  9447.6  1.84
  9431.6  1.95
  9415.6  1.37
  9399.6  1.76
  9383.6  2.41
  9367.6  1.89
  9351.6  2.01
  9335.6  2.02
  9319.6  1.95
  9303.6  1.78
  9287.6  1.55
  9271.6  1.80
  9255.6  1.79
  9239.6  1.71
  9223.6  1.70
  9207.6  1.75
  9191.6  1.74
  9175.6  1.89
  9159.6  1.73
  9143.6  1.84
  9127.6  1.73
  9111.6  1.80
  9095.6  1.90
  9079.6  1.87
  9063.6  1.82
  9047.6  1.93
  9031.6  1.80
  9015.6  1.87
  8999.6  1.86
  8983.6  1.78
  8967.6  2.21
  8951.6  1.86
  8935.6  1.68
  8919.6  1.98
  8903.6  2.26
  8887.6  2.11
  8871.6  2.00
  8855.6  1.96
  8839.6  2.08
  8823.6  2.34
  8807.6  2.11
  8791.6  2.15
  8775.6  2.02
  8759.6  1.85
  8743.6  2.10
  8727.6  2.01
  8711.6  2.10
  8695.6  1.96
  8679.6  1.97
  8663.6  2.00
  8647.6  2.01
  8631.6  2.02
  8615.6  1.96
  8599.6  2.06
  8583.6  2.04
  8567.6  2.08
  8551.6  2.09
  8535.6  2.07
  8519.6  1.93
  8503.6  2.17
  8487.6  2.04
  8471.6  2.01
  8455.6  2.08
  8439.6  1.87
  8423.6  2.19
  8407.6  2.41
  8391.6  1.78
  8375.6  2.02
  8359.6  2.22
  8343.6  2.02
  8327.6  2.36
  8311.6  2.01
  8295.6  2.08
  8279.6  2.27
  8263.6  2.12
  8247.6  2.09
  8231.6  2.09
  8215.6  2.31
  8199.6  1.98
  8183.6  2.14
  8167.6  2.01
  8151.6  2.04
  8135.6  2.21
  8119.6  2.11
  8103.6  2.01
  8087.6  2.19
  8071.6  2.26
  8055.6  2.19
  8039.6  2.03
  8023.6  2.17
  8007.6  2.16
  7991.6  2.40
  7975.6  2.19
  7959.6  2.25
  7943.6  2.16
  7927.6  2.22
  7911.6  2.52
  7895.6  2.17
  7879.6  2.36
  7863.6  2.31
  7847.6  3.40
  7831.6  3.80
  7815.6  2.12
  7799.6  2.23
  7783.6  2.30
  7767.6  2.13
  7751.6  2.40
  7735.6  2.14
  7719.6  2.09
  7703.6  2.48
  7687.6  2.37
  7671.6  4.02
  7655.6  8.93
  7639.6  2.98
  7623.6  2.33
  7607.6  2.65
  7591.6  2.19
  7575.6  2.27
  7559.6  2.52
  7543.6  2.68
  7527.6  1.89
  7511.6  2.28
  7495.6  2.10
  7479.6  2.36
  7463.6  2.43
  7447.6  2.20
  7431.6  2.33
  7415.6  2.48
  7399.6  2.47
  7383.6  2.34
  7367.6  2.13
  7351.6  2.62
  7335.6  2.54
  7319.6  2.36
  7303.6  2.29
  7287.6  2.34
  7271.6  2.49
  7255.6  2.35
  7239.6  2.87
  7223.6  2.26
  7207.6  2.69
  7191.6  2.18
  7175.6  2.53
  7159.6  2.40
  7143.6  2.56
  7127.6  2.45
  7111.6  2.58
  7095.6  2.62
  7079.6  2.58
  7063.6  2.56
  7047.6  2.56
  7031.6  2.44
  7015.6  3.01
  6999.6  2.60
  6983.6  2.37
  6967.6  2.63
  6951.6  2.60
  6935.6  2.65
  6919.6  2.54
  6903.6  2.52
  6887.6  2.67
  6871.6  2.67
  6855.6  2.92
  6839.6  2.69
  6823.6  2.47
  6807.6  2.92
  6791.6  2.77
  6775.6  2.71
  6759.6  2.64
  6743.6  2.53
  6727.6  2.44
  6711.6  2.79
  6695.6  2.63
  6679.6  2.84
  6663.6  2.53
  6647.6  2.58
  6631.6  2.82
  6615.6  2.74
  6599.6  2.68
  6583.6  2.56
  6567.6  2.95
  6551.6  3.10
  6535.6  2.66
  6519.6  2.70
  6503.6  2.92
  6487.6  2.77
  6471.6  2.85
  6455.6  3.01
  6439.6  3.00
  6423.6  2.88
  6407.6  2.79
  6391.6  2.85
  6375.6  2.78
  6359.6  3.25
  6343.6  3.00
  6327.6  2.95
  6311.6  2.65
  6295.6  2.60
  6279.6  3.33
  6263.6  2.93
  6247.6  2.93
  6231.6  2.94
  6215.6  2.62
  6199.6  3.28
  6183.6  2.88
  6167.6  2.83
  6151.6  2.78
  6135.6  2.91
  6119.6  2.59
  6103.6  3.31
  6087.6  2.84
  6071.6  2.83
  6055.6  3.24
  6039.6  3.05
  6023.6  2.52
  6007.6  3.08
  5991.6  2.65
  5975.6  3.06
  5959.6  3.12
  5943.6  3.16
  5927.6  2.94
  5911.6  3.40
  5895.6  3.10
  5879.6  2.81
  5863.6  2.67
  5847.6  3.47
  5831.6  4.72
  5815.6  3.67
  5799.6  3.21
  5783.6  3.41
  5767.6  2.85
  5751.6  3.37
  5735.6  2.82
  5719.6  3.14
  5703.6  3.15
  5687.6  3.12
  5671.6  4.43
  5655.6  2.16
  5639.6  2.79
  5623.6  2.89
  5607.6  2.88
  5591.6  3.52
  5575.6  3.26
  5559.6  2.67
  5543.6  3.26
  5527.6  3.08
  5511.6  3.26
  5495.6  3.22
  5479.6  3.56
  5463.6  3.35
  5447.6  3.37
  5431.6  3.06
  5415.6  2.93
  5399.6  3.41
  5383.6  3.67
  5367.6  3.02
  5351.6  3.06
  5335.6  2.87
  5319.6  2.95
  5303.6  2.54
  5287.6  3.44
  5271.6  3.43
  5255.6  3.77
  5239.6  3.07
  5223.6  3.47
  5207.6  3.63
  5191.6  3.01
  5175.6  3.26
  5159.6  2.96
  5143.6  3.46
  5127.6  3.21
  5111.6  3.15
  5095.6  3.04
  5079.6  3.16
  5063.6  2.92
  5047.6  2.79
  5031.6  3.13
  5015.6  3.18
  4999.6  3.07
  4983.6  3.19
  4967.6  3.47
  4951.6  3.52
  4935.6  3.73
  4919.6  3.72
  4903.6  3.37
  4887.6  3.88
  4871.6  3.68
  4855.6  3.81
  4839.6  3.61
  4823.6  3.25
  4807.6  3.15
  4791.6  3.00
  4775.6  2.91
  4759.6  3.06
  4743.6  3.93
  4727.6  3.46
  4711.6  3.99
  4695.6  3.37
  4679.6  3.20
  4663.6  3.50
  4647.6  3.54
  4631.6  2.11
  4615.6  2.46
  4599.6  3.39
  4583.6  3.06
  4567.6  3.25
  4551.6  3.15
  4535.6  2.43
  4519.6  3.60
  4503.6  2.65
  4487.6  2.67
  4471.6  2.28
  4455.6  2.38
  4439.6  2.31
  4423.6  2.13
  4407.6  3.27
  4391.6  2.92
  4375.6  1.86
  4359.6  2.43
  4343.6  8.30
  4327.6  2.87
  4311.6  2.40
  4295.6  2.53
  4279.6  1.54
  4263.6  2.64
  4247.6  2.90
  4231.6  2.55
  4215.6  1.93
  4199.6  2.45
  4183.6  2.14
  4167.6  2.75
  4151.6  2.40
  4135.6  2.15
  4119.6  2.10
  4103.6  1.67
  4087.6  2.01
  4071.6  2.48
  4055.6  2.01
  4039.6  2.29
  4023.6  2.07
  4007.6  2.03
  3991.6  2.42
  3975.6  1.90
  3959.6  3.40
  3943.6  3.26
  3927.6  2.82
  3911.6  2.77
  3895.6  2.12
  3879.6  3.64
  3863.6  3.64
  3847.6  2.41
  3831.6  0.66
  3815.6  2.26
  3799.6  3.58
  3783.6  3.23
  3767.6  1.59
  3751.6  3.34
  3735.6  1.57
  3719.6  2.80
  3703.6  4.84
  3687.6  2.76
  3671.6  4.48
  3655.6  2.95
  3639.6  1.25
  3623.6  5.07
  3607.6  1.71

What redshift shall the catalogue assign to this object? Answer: 0.166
